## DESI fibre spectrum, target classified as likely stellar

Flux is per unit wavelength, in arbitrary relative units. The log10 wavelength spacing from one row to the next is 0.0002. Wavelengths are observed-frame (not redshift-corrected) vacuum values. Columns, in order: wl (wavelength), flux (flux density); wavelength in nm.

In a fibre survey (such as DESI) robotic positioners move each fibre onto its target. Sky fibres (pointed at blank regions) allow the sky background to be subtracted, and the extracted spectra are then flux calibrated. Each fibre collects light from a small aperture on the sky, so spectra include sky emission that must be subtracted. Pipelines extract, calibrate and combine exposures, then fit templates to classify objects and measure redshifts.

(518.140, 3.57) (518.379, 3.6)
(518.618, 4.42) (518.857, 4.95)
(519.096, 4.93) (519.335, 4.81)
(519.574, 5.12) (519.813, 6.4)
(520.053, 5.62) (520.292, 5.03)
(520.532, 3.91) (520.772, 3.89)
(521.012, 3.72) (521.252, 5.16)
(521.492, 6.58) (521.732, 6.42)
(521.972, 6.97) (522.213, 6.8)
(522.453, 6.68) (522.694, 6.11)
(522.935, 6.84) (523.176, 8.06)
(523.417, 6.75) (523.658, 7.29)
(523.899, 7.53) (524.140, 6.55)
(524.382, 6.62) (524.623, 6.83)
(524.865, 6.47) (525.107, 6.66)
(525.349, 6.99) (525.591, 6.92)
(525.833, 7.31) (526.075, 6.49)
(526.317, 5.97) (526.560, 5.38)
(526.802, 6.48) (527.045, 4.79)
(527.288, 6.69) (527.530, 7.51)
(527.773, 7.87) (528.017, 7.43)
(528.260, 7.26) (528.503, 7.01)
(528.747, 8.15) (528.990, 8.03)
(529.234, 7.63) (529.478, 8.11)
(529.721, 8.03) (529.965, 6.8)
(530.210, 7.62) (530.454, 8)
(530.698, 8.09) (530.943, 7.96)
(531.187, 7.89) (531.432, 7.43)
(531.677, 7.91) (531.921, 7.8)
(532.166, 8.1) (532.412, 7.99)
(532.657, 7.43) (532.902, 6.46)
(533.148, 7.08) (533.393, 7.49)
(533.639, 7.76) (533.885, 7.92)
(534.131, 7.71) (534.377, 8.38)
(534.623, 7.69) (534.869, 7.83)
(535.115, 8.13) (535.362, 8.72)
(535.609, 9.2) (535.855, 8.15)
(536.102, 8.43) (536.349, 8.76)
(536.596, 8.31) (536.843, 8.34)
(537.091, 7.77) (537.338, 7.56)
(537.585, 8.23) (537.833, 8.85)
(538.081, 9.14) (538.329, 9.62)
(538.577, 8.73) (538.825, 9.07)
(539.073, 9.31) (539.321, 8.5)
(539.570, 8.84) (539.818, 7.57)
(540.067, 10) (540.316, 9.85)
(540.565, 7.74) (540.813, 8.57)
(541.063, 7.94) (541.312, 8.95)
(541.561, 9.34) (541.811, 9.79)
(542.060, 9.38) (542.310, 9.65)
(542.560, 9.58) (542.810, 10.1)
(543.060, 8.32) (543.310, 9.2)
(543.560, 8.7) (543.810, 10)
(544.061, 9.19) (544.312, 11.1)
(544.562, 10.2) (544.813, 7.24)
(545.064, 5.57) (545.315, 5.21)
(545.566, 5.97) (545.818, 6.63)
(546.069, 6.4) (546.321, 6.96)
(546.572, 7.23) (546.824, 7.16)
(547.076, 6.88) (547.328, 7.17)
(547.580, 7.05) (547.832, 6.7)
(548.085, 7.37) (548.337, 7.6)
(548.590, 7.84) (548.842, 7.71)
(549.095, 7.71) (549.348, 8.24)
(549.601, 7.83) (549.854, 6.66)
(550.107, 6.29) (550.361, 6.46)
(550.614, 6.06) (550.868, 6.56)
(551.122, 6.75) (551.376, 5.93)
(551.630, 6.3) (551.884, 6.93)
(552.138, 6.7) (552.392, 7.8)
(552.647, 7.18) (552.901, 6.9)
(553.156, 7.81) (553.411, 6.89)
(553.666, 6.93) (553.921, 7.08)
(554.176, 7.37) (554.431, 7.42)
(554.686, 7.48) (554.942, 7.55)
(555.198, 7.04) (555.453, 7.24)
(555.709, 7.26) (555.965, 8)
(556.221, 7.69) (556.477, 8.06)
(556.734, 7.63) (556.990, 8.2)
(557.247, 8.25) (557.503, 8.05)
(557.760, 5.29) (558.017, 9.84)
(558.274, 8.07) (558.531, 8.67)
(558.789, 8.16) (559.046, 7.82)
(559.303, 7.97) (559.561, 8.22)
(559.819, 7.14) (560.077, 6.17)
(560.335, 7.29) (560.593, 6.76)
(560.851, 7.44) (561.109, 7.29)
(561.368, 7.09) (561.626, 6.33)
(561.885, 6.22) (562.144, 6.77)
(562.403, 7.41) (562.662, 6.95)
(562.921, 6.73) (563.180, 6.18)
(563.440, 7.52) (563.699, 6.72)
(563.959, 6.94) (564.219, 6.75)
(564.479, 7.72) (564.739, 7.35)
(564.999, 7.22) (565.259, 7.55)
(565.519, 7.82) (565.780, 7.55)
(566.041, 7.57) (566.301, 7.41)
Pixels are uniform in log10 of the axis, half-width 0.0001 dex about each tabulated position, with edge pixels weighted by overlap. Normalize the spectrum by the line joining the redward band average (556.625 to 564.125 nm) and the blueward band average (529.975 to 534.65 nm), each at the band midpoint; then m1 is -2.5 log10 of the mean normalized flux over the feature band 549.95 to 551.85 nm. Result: 0.17 mag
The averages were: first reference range 7.7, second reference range 7.34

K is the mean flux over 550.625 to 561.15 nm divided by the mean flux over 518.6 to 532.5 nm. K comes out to 1.10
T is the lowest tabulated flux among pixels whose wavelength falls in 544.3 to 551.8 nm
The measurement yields 5.21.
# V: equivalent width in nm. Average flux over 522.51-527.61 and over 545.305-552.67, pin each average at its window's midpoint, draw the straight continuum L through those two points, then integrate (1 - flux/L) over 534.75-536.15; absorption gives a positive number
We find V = -0.34 nm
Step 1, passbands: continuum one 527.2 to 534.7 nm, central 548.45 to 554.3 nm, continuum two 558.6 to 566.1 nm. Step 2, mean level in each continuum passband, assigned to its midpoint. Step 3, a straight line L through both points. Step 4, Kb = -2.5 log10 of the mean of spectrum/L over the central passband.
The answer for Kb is 0.05 mag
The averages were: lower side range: 7.66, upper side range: 7.2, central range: 7.04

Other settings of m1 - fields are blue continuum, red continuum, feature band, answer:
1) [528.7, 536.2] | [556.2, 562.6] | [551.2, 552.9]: 0.119 mag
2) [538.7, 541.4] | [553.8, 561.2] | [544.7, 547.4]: 0.261 mag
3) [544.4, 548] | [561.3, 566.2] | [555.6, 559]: -0.133 mag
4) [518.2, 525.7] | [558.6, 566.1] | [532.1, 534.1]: -0.194 mag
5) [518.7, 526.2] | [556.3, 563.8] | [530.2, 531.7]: -0.219 mag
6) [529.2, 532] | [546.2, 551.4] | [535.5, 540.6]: -0.160 mag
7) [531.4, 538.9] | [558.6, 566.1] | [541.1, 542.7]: -0.185 mag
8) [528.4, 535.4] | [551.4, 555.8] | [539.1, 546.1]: -0.154 mag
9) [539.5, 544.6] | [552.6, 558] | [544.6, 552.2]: 0.213 mag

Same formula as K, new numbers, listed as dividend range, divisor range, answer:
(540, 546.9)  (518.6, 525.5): 1.40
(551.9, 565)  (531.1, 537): 0.92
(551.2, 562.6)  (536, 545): 0.82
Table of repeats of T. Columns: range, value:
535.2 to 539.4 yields 7.56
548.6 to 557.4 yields 5.93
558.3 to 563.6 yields 6.17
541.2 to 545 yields 7.24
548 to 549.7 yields 7.37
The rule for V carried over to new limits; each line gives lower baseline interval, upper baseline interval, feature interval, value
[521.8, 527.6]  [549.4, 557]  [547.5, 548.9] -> -0.06 nm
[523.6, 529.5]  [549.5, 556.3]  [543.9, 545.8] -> -0.20 nm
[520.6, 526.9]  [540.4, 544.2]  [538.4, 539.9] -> -0.01 nm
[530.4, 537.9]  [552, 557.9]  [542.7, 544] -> -0.26 nm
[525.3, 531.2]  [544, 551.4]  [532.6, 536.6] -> -0.43 nm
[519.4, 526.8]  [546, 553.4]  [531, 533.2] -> -0.37 nm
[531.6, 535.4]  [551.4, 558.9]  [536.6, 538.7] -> -0.22 nm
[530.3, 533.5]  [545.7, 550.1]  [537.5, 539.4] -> -0.37 nm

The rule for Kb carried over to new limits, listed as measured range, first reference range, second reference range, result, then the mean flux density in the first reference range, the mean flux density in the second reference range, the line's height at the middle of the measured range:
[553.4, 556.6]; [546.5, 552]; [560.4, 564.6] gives -0.064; 7.02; 6.93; 6.98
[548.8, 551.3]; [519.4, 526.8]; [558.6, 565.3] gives -0.018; 6.23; 7.15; 6.87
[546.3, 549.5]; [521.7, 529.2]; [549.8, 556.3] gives -0.059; 6.88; 7.01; 6.99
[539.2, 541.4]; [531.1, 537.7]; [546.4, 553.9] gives -0.140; 7.94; 7.06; 7.61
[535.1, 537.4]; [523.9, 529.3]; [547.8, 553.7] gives -0.202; 6.87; 7.05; 6.95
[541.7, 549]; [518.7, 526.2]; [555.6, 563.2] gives -0.153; 6.14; 7.45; 6.95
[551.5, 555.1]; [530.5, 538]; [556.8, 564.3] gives 0.050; 7.99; 7.32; 7.51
